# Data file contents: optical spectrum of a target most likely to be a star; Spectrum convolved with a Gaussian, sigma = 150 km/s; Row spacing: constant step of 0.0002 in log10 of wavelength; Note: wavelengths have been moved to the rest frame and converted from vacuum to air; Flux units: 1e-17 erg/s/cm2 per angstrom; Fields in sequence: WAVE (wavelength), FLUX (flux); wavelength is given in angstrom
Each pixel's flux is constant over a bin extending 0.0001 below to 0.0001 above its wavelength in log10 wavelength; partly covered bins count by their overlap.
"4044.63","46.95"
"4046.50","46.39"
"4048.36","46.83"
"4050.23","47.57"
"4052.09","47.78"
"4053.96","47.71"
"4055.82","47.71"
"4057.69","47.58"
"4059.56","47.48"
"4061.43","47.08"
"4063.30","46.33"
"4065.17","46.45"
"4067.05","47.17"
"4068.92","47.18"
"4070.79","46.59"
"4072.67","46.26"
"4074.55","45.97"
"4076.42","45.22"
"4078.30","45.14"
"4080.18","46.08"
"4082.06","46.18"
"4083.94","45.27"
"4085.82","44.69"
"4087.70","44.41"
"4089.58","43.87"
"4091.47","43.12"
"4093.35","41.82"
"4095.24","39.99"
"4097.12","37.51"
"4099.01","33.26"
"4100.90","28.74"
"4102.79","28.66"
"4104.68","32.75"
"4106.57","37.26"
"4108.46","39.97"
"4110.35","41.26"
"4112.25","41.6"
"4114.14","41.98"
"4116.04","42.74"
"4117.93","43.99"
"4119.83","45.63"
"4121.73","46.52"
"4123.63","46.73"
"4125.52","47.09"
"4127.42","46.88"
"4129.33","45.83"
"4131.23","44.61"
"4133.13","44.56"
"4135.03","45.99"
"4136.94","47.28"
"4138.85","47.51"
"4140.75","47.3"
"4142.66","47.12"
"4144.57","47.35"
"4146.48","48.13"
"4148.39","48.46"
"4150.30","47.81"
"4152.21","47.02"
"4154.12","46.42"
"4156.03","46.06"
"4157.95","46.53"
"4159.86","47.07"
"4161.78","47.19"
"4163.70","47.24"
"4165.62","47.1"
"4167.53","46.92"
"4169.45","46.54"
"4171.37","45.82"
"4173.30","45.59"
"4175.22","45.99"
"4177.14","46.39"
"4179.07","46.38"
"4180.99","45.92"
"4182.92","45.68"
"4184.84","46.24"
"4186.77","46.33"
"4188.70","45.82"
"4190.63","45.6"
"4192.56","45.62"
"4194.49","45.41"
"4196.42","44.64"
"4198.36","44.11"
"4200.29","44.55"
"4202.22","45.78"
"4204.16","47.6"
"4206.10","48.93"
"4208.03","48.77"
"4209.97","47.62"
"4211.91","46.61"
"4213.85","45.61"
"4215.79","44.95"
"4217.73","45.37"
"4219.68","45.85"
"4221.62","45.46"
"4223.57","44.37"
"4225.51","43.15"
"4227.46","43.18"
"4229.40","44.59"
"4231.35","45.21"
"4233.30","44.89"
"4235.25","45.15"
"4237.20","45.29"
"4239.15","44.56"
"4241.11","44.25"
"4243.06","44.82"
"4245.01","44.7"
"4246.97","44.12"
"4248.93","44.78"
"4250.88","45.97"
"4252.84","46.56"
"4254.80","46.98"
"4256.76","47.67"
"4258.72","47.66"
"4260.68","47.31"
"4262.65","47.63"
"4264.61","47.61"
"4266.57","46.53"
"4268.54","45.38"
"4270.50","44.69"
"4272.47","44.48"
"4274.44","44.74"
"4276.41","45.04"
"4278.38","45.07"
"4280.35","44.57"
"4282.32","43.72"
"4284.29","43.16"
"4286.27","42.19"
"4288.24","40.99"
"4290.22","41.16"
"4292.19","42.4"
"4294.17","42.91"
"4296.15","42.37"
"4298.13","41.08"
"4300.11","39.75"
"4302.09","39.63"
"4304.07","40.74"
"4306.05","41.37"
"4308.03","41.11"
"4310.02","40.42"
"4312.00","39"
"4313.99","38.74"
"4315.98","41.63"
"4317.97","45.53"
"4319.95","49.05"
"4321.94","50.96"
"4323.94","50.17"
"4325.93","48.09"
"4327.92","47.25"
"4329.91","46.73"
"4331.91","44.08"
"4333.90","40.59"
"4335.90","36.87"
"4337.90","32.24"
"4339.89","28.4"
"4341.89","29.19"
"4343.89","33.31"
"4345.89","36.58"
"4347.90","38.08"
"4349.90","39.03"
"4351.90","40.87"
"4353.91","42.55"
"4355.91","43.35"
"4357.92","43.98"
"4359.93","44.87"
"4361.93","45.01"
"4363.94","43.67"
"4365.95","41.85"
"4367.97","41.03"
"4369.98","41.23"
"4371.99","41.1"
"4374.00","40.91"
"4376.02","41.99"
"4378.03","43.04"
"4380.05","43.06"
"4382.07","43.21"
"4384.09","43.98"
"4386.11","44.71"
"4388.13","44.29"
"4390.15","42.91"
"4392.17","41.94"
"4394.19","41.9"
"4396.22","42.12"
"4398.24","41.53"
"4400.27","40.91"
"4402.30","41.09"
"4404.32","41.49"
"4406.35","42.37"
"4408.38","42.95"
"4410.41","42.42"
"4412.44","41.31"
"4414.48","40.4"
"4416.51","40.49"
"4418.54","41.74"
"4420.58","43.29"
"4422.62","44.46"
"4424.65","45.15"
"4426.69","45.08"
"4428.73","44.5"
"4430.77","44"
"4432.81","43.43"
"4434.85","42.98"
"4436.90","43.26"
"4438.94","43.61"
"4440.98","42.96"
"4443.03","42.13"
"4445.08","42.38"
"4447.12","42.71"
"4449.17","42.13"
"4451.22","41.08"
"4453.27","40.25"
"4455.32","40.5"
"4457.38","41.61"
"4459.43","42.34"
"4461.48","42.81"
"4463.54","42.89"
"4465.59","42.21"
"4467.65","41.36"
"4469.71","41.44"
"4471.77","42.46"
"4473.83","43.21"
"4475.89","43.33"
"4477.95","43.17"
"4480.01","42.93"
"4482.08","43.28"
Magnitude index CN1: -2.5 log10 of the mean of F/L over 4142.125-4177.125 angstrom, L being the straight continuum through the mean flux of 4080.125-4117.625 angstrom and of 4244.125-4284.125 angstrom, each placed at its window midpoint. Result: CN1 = -0.12 mag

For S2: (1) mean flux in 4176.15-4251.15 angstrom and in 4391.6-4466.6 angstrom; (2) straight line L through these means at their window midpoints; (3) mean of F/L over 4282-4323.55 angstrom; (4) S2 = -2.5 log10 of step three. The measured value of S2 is 0.05 mag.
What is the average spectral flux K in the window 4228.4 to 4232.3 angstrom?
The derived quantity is 44.9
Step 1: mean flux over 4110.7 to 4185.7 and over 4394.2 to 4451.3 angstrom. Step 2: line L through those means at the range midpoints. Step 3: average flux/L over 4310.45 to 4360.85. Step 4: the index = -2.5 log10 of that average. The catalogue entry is 0.064 mag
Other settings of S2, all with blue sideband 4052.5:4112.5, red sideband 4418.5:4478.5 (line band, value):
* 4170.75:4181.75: -0.08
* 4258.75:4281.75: -0.07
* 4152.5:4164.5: -0.10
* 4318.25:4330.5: -0.14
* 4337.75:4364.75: 0.11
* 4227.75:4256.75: -0.06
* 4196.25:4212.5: -0.09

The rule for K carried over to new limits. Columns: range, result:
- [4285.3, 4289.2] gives 41.6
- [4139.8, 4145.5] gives 47.2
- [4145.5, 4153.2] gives 47.9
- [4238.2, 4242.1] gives 44.4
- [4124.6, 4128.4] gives 46.9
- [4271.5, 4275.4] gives 44.6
